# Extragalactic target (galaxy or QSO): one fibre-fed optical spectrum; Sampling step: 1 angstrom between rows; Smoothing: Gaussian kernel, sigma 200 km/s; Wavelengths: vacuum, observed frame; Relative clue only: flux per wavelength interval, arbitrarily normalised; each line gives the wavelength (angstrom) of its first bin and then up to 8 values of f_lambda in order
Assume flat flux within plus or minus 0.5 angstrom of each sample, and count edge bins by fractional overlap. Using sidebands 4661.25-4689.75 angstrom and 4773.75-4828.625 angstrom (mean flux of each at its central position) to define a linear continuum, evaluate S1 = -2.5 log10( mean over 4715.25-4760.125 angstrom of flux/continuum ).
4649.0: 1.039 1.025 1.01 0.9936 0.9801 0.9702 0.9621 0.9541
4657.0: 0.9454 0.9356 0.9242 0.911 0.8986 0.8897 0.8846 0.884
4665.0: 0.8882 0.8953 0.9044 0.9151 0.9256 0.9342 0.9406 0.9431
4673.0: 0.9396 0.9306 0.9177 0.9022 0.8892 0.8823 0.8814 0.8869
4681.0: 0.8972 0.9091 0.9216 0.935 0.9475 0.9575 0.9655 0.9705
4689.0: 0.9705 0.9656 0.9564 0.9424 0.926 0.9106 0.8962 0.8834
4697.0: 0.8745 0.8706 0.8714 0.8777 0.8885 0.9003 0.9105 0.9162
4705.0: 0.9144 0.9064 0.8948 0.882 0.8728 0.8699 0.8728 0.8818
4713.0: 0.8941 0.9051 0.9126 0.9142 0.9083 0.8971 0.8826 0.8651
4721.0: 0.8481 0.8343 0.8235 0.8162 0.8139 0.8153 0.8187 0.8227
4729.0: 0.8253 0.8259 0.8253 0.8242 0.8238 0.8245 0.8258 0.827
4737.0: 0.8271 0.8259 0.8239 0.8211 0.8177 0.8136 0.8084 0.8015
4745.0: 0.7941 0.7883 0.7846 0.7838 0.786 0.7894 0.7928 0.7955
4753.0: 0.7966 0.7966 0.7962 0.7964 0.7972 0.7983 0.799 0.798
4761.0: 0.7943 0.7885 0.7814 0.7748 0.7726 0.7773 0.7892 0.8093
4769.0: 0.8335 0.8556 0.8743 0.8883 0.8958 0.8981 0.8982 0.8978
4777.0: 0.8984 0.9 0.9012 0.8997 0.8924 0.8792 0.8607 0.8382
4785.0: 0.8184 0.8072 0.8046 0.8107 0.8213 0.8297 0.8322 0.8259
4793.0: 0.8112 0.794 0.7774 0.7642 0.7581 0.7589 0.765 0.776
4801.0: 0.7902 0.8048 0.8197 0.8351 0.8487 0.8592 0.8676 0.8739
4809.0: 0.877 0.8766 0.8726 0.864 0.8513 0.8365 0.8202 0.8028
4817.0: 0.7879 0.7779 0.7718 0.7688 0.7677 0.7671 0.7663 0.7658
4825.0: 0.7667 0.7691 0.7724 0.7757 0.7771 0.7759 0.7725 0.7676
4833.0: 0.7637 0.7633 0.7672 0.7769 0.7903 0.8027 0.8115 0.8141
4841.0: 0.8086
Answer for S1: 0.07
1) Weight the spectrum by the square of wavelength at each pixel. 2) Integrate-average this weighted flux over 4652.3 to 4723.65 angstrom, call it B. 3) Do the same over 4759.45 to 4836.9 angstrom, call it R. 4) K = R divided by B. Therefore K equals 0.94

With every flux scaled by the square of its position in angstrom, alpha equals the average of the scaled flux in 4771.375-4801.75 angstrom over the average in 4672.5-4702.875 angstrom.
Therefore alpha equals 1.0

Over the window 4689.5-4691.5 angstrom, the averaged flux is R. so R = 0.961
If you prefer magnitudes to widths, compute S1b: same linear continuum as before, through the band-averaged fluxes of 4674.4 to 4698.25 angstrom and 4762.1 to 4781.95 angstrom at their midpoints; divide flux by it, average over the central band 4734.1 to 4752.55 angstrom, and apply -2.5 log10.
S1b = 0.09 mag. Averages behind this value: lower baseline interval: 0.92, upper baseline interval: 0.854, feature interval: 0.806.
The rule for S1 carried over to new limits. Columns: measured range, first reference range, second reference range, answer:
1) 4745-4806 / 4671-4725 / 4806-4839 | 0.025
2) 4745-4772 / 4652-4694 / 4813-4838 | 0.059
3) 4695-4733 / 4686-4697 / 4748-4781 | 0.042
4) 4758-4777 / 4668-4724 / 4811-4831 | 0.012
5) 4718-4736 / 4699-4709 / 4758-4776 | 0.049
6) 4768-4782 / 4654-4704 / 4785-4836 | -0.065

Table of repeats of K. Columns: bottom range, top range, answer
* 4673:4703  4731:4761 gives 0.90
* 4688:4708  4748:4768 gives 0.89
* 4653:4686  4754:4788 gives 0.95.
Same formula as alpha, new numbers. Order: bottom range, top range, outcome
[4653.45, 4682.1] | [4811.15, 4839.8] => 0.92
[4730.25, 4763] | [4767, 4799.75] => 1.06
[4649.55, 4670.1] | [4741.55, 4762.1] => 0.88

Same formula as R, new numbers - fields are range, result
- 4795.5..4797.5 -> 0.761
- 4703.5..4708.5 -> 0.903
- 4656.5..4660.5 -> 0.929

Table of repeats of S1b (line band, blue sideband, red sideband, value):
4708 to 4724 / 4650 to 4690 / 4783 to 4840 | 0.01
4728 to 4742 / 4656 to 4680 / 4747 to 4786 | 0.04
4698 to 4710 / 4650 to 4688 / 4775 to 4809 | 0.01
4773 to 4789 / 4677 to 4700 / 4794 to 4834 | -0.05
